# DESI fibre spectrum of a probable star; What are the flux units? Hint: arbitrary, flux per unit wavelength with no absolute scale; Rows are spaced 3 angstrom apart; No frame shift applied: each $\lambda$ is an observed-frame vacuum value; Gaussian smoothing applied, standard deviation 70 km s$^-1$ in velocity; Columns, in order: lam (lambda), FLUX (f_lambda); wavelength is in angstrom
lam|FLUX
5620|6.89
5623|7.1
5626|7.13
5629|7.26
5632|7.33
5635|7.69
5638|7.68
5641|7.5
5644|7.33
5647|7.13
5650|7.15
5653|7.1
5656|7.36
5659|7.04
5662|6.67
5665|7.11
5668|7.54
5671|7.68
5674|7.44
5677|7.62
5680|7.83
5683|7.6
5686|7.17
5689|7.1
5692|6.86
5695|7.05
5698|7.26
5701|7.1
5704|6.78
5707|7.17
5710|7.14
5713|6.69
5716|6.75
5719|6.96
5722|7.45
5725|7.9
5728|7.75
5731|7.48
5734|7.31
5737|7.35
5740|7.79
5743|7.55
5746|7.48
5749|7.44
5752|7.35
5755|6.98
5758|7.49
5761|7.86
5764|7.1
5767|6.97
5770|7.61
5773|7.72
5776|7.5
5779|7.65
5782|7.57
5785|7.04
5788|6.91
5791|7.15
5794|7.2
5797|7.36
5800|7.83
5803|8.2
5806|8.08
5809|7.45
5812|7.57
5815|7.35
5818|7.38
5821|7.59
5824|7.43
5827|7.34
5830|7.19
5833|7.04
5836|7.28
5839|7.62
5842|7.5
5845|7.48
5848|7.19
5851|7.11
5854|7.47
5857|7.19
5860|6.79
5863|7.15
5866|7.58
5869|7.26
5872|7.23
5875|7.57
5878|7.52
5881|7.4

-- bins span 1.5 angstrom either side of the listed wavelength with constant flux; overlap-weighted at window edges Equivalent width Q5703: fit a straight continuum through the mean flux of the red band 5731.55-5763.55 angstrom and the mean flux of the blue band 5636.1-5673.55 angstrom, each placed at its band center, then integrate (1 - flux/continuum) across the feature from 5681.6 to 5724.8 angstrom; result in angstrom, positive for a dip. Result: 1.6 angstrom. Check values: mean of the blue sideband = 7.28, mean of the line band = 7.1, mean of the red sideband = 7.45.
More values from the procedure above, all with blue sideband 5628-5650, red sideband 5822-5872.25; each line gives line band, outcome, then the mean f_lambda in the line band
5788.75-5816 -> -0.9 angstrom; 7.56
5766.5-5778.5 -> -0.3 angstrom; 7.51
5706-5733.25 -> 0.4 angstrom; 7.26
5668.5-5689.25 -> -0.4 angstrom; 7.52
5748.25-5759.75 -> 0.0 angstrom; 7.32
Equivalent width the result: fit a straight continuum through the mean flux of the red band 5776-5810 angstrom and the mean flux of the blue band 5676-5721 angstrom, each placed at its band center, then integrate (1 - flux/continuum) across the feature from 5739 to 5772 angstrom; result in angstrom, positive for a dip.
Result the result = -0.3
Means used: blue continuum 7.14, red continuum 7.5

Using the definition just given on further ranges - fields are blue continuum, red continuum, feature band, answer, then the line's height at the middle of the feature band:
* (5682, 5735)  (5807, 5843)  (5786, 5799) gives 0.3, 7.34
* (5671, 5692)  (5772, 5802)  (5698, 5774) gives 1.0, 7.42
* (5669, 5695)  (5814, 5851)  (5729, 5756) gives -0.2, 7.38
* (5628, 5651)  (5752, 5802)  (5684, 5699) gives 0.6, 7.39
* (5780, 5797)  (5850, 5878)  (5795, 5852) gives -1.9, 7.24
